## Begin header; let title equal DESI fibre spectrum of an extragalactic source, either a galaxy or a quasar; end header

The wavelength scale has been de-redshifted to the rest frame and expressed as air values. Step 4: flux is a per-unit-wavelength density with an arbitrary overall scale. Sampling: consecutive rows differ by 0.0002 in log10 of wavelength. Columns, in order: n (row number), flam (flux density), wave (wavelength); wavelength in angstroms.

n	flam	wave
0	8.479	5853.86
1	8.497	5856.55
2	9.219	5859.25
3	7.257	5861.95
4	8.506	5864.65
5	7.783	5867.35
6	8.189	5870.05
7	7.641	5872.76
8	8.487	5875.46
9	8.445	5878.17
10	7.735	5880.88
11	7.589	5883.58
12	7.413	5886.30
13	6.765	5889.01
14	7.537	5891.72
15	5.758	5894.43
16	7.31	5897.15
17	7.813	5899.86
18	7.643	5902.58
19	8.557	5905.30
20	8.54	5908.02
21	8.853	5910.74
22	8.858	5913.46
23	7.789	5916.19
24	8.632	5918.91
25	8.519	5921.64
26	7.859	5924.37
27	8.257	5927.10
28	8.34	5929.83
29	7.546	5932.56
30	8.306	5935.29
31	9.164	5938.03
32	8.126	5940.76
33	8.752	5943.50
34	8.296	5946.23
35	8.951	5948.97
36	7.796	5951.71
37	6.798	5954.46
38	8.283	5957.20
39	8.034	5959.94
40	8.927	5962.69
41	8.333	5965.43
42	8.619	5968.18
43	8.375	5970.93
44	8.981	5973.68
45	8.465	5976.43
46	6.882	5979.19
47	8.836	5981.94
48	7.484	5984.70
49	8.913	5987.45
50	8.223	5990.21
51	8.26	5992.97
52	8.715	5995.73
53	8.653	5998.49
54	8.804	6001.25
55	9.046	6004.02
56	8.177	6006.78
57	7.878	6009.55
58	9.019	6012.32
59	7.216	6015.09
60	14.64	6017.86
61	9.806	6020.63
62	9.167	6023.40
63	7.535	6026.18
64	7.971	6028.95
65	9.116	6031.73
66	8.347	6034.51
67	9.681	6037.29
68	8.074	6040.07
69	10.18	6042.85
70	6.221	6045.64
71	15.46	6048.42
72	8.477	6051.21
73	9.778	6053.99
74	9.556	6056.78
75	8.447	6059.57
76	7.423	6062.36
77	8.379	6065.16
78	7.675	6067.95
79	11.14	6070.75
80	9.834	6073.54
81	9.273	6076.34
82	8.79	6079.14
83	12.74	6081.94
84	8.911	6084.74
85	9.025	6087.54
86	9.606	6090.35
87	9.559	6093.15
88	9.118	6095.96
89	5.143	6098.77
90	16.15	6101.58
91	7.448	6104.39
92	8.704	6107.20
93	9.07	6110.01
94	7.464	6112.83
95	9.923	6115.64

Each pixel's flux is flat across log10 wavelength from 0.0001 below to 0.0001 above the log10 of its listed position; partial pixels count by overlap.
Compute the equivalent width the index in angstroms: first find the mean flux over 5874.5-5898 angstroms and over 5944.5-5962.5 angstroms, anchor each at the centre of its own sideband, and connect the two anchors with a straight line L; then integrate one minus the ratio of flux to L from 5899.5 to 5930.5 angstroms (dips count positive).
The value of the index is -2.42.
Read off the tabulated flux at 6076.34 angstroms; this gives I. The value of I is 9.273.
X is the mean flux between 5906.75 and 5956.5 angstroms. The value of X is 8.3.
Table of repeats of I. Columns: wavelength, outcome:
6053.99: 9.778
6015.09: 7.216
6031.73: 9.116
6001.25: 8.804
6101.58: 16.15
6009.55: 7.878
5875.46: 8.487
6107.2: 8.704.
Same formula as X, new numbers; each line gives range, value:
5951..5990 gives 8.2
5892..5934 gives 8.01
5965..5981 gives 8.29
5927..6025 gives 8.56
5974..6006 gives 8.41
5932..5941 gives 8.37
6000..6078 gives 9.15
